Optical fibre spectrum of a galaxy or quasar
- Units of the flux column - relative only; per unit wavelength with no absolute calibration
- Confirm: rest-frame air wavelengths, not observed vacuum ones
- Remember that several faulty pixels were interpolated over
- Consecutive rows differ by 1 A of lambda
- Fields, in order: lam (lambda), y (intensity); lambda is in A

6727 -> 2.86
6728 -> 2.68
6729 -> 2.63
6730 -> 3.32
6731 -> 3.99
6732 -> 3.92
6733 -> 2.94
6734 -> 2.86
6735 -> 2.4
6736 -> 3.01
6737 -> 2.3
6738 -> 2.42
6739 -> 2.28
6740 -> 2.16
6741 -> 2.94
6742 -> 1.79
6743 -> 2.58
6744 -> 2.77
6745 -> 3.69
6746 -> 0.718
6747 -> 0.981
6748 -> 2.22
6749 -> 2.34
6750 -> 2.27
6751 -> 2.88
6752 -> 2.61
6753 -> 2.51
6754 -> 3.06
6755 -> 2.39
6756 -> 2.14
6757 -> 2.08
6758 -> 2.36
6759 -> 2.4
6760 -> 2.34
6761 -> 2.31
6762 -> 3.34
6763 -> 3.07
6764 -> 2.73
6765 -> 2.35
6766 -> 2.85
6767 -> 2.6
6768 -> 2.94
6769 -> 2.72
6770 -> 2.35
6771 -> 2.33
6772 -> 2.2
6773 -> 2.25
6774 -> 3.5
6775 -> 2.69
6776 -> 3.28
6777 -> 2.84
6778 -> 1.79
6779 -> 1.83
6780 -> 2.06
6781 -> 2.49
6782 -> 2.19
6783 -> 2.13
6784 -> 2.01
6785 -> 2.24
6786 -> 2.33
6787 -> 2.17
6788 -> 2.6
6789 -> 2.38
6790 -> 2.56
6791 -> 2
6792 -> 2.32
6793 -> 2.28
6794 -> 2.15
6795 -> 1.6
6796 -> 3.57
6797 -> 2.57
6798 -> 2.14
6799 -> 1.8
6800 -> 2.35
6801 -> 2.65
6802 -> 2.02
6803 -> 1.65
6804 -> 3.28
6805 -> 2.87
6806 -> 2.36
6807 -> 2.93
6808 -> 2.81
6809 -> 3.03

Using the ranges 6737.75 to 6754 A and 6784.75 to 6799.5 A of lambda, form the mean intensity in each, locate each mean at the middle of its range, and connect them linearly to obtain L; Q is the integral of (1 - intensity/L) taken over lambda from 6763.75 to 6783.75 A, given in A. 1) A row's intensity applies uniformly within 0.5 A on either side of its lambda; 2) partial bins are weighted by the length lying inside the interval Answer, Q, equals -1.5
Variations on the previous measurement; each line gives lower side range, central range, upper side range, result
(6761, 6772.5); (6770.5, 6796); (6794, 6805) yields 1.69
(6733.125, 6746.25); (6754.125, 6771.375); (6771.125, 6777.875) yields 0.54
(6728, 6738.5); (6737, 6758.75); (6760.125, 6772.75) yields 3.66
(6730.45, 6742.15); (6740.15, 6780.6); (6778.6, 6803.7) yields 1.07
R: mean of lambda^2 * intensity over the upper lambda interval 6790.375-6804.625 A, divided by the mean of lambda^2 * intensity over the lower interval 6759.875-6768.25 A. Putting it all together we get 0.86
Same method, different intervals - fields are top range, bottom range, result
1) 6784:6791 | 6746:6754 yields 1.06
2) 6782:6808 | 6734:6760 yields 1.01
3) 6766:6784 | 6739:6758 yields 1.07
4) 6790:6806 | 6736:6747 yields 1.03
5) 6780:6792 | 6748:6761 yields 0.94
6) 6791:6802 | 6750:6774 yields 0.91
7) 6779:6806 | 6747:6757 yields 0.98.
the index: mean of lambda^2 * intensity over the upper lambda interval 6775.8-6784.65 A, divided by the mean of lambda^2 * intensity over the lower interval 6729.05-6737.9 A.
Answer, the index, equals 0.8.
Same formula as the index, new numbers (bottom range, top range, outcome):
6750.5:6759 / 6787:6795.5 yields 0.90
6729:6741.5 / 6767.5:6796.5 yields 0.85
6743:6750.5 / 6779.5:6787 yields 1.03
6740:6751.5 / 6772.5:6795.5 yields 1.03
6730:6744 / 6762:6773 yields 0.96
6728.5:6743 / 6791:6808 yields 0.88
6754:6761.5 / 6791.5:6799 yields 1.01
